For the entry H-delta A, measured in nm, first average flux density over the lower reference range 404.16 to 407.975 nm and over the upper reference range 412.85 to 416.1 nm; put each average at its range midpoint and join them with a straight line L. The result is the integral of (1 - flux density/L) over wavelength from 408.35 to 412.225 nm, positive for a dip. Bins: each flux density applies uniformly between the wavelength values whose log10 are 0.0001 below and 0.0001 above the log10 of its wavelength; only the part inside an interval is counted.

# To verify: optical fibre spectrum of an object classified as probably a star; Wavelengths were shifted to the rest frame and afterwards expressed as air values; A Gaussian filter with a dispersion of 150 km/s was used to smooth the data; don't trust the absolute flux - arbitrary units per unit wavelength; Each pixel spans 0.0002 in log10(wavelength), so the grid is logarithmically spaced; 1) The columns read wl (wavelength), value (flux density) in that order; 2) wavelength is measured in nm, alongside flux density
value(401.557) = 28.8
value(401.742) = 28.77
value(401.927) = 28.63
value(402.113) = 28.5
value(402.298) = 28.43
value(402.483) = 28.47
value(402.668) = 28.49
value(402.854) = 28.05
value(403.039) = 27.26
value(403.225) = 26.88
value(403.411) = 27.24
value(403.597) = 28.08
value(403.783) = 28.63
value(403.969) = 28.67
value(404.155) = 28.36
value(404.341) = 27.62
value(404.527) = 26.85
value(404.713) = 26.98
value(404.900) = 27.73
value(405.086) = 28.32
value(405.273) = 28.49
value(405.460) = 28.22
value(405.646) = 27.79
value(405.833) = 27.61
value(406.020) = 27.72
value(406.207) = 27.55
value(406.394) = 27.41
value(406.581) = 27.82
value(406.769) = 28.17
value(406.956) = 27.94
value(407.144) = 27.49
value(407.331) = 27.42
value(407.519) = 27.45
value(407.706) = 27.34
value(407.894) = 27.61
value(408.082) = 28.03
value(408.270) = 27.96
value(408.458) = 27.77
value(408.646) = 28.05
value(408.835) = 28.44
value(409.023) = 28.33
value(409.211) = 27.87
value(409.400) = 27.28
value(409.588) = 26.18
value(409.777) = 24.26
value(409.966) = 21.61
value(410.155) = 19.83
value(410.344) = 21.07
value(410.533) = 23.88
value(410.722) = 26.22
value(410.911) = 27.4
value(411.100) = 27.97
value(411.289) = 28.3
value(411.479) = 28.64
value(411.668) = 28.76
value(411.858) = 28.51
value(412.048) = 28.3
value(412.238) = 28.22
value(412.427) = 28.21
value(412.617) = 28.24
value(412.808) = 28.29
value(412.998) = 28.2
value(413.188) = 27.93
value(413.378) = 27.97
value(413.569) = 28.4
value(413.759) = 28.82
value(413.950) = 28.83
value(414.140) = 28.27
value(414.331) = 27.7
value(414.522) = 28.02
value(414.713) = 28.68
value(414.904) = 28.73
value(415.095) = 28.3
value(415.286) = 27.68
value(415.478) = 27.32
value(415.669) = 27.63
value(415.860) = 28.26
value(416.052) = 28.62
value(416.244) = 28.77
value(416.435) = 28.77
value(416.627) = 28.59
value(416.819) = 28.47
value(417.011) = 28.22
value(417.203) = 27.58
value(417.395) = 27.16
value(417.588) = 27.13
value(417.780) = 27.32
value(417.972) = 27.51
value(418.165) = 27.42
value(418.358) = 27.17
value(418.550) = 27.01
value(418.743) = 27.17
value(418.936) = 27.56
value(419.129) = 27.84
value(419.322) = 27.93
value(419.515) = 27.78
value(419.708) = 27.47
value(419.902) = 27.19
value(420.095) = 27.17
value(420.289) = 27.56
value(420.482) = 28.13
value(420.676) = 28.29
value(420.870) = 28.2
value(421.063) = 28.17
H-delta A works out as 0.204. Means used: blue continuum 27.7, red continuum 28.2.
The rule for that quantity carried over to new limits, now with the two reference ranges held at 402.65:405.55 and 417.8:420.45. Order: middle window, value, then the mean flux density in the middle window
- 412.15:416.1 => -0.088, 28.2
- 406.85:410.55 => 0.185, 26.3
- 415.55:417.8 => -0.044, 28.1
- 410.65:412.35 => -0.025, 28.1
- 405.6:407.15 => 0.003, 27.7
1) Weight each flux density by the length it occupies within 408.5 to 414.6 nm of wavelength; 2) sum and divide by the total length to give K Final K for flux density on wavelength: 27.1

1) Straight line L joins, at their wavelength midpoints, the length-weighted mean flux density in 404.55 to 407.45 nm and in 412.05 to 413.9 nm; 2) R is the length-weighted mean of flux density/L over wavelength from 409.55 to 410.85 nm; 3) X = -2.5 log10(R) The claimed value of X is 0.20 mag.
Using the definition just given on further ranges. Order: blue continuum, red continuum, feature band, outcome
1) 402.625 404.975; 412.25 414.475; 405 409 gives 0.00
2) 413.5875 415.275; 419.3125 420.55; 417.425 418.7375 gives 0.02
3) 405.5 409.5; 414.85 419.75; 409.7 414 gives 0.04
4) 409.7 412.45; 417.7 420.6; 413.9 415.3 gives -0.06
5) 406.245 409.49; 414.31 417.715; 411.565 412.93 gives -0.02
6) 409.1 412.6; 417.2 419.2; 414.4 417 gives -0.05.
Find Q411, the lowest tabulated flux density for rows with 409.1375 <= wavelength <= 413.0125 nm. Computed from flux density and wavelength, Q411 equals 19.83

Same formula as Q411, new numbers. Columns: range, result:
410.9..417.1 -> 27.32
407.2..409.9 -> 24.26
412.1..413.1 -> 28.2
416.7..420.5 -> 27.01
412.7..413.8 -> 27.93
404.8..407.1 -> 27.41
